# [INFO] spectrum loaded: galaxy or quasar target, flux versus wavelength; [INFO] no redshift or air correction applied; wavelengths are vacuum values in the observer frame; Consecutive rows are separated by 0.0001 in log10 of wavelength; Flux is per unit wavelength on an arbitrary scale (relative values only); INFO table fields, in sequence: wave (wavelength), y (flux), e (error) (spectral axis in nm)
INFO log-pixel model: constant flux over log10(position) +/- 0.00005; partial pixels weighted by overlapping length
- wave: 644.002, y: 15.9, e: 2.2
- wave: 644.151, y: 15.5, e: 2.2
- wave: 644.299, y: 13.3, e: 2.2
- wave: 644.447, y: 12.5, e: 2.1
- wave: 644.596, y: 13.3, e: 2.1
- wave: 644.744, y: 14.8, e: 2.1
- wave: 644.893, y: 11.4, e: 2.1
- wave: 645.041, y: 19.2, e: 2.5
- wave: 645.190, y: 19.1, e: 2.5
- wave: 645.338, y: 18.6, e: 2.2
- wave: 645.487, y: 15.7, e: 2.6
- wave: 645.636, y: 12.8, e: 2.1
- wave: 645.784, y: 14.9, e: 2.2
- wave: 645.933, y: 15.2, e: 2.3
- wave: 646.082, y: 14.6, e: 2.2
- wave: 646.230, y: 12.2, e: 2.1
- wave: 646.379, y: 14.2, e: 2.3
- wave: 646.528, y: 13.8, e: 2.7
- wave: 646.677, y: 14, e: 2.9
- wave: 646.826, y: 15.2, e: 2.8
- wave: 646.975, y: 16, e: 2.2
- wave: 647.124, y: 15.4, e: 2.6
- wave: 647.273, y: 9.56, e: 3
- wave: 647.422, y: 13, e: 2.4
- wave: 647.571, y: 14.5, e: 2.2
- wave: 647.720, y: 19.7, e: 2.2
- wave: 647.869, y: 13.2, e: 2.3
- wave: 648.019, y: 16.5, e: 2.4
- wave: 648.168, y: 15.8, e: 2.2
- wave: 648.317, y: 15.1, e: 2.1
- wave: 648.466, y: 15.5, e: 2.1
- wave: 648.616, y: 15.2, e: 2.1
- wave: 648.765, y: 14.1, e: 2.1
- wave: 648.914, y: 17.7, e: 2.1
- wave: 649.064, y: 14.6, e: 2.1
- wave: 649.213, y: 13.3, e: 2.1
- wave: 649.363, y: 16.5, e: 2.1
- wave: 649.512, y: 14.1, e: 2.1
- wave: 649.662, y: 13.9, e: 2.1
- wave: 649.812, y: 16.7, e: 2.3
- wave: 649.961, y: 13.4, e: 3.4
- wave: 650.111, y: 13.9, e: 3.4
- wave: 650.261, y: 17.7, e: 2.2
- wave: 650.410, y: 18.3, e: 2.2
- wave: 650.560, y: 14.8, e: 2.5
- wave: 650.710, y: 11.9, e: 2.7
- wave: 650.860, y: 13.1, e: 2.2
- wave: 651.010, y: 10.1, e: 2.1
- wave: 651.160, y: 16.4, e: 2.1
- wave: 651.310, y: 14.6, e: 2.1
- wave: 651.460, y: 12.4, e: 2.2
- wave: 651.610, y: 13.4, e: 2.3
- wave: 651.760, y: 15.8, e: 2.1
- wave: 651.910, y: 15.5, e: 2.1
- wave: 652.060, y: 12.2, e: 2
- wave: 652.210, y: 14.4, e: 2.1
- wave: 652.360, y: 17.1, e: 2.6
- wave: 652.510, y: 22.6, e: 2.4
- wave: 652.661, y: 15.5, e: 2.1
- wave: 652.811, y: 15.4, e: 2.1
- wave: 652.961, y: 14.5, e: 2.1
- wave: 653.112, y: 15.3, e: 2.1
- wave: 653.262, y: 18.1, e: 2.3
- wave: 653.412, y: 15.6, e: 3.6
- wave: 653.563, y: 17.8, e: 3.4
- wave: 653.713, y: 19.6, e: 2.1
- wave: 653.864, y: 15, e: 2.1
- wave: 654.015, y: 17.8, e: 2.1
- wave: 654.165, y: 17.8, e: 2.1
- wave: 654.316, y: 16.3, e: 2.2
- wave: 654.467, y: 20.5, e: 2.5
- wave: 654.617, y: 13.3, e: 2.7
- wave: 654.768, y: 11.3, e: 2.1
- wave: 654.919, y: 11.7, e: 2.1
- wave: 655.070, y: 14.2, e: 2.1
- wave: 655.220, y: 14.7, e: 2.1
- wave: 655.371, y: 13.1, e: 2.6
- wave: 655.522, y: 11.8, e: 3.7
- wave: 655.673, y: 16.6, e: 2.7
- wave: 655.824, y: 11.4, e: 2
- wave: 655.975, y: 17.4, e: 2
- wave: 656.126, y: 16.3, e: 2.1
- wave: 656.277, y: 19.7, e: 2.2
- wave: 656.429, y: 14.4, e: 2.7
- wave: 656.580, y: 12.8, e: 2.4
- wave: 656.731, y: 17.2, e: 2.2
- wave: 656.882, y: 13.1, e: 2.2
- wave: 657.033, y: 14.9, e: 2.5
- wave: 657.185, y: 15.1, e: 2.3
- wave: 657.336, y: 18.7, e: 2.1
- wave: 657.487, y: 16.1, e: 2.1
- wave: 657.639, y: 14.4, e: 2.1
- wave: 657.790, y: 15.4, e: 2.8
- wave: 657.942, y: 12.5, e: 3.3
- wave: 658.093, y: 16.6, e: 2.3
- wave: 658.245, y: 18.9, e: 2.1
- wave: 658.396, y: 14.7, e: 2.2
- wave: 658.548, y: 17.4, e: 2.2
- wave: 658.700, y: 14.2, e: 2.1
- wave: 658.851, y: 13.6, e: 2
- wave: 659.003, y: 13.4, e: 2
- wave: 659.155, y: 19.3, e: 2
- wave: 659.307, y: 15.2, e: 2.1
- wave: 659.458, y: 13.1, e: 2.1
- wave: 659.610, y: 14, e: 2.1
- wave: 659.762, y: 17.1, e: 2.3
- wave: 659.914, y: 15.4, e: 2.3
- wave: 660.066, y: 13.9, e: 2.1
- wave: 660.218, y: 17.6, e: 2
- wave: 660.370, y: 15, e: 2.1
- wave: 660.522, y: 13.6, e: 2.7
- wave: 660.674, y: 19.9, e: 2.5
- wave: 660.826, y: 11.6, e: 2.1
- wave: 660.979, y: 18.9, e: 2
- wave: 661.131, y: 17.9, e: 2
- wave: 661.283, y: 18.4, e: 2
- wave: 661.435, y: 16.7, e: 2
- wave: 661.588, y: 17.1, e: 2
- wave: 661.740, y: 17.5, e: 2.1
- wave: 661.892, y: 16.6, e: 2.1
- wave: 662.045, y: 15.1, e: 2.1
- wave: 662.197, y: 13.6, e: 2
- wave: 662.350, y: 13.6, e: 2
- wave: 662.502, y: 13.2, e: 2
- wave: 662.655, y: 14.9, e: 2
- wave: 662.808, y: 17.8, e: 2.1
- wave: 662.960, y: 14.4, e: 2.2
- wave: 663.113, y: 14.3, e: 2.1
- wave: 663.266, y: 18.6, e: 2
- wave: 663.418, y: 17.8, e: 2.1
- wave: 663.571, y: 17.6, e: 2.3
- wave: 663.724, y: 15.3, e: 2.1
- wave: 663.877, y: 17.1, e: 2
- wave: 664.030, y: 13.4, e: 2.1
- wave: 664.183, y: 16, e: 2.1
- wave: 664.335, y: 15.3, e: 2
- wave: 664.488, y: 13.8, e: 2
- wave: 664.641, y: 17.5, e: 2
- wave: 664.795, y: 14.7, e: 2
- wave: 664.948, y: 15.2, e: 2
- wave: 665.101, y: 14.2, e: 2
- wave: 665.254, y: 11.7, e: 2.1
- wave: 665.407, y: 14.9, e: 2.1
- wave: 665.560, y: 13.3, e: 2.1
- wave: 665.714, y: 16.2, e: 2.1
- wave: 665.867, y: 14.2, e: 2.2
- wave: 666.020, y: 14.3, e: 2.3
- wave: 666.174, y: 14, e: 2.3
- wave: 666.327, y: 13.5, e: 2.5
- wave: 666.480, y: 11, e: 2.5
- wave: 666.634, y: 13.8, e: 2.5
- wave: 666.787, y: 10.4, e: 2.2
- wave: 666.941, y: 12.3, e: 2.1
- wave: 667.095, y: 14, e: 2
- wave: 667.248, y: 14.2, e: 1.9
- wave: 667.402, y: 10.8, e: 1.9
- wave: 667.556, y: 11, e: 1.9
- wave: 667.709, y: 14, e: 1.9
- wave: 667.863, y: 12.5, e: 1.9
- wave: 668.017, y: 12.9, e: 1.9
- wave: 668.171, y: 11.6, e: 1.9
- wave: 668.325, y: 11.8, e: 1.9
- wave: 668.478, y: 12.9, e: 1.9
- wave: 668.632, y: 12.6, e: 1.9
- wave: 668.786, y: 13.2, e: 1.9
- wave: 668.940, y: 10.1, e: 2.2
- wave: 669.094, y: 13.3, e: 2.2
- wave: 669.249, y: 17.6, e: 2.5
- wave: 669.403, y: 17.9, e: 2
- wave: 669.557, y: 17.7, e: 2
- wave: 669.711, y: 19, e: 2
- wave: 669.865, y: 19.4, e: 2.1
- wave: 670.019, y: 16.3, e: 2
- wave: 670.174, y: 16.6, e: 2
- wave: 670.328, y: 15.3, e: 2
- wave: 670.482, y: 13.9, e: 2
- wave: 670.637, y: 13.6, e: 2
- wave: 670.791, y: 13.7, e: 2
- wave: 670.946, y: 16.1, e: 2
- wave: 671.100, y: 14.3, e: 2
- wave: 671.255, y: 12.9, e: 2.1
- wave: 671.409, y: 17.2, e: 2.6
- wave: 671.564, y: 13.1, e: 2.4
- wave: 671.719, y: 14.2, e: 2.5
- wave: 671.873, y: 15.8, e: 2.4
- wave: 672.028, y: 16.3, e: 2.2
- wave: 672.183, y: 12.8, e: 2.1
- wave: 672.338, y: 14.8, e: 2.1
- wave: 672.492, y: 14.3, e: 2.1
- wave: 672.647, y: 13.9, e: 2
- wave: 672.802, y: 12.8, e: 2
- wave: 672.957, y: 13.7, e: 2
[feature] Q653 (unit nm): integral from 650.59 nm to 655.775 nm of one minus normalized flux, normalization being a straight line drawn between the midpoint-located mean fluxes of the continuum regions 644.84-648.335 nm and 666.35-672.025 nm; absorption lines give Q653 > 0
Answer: -0.138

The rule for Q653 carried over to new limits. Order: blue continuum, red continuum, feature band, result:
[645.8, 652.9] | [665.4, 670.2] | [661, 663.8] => -0.39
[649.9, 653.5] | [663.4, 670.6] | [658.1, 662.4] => -0.34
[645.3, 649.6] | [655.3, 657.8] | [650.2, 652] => 0.06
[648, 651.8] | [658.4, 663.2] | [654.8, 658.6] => 0.05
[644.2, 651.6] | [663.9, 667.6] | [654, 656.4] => -0.14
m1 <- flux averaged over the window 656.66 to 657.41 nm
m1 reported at 15.8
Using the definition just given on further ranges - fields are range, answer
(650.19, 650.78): 15.7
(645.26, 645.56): 17.2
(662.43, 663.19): 14.9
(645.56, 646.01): 14.3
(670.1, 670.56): 15.3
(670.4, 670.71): 13.8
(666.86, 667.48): 12.8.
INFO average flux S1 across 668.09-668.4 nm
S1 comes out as 11.7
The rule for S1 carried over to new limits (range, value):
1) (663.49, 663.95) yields 16.7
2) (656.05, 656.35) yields 18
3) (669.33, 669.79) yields 18.2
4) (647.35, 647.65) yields 13.9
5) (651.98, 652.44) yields 14.7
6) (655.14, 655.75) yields 14.1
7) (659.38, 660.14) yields 14.7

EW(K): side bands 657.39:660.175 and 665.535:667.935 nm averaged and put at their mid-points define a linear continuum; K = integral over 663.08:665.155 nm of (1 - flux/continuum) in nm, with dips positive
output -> -0.297 nm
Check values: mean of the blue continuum 15.3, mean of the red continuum 13.1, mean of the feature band 15.8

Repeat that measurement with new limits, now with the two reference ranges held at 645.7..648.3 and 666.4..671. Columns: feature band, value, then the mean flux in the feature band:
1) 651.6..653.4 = -0.18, 15.9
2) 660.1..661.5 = -0.23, 16.5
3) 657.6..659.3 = -0.15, 15.5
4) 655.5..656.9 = -0.09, 15.3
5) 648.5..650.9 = -0.08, 15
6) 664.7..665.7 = -0.01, 14.2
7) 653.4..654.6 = -0.26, 17.4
